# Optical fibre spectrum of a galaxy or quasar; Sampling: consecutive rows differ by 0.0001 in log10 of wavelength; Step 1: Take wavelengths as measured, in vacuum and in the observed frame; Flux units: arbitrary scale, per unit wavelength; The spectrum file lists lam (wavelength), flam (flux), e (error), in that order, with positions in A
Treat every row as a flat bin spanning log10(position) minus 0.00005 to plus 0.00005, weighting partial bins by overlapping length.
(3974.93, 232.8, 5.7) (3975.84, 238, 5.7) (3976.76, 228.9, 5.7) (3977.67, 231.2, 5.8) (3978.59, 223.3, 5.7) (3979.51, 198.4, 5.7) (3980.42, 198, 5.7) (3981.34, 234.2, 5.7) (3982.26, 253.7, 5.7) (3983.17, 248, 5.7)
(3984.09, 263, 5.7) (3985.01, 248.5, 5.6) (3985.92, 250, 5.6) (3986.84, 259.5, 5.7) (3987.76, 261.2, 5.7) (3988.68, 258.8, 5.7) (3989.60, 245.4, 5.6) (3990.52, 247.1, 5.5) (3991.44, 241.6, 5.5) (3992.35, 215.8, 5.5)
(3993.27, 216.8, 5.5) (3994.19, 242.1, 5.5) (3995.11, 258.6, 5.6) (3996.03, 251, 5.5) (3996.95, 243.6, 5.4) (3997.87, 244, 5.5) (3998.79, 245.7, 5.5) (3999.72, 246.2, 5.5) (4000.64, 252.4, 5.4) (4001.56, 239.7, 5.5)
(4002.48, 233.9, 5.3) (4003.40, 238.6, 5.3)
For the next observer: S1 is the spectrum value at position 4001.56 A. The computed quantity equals 239.7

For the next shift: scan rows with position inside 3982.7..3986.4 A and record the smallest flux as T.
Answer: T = 248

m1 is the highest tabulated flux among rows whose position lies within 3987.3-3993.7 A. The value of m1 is 261.2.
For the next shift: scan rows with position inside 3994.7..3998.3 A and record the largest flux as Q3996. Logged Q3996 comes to 258.6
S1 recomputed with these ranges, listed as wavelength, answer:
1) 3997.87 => 244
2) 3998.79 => 245.7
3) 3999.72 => 246.2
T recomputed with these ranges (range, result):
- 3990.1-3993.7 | 215.8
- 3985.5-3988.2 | 250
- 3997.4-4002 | 239.7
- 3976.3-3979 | 223.3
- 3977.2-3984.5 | 198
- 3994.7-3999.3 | 243.6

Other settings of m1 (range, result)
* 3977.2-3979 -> 231.2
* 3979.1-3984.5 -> 263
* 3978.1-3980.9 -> 223.3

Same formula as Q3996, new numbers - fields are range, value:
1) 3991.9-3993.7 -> 216.8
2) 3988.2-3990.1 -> 258.8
